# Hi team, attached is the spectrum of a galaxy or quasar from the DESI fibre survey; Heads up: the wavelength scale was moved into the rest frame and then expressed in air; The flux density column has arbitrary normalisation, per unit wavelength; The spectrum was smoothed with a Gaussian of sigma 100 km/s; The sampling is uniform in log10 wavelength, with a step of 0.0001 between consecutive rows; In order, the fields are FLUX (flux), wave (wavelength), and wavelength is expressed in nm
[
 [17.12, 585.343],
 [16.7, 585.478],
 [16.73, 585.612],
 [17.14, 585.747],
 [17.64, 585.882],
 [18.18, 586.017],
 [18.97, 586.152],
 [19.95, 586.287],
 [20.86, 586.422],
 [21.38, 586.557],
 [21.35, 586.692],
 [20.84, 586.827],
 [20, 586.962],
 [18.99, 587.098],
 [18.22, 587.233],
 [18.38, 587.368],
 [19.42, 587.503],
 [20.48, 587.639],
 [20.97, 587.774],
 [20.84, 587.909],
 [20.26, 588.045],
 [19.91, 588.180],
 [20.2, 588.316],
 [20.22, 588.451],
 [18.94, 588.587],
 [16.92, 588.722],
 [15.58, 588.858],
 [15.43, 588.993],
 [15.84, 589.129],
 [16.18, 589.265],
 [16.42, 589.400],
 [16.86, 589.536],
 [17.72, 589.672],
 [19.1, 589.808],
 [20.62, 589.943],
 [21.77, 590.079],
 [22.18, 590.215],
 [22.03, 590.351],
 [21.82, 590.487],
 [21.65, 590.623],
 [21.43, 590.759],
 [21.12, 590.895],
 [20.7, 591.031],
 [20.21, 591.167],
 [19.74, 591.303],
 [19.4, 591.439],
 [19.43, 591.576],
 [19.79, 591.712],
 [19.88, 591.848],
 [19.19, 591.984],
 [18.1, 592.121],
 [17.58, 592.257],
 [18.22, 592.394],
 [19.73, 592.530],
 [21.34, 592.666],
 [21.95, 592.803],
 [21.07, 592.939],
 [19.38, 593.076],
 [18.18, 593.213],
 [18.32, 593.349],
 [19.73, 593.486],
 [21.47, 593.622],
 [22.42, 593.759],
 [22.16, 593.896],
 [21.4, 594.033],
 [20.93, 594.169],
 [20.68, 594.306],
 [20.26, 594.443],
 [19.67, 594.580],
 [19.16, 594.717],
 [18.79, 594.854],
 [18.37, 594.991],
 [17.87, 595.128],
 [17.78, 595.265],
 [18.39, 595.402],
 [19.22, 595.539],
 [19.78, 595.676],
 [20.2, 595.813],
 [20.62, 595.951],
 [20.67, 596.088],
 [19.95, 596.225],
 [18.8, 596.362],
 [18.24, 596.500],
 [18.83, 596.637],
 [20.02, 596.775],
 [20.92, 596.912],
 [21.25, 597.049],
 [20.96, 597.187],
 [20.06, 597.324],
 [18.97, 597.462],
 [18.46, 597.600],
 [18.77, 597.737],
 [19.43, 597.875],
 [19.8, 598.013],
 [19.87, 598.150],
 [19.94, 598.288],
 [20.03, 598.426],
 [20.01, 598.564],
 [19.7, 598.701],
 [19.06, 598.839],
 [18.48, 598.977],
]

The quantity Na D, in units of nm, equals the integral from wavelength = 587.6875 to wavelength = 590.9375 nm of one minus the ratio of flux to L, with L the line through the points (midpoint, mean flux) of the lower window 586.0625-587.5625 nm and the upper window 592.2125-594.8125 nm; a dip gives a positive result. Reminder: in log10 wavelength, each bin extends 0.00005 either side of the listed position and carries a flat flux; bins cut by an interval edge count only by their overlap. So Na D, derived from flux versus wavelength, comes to 0.10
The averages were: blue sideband 19.8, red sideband 20.2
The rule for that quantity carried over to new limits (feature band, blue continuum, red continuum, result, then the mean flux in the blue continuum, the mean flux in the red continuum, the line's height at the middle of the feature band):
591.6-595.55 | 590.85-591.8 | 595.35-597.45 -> 0.051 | 20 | 19.8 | 19.9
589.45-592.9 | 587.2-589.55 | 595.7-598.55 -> -0.217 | 18.4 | 19.8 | 18.9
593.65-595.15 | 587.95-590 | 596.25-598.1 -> -0.095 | 18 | 19.6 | 19.1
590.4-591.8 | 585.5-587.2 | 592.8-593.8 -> -0.048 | 19.2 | 20.2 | 19.9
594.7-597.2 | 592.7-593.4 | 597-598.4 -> 0.044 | 19.9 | 19.7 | 19.8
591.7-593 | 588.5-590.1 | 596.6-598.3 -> -0.091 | 17.5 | 19.8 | 18.4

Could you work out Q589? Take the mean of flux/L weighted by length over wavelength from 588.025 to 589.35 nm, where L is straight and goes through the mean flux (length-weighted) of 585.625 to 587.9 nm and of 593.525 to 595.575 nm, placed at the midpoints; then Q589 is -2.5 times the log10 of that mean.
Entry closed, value 0.10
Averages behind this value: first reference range 19.5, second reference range 19.9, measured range 17.9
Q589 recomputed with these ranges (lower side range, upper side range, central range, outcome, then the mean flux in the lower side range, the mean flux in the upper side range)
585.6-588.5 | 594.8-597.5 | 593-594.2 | -0.05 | 19.6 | 19.5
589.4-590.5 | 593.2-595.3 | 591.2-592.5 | 0.05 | 19.9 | 19.9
